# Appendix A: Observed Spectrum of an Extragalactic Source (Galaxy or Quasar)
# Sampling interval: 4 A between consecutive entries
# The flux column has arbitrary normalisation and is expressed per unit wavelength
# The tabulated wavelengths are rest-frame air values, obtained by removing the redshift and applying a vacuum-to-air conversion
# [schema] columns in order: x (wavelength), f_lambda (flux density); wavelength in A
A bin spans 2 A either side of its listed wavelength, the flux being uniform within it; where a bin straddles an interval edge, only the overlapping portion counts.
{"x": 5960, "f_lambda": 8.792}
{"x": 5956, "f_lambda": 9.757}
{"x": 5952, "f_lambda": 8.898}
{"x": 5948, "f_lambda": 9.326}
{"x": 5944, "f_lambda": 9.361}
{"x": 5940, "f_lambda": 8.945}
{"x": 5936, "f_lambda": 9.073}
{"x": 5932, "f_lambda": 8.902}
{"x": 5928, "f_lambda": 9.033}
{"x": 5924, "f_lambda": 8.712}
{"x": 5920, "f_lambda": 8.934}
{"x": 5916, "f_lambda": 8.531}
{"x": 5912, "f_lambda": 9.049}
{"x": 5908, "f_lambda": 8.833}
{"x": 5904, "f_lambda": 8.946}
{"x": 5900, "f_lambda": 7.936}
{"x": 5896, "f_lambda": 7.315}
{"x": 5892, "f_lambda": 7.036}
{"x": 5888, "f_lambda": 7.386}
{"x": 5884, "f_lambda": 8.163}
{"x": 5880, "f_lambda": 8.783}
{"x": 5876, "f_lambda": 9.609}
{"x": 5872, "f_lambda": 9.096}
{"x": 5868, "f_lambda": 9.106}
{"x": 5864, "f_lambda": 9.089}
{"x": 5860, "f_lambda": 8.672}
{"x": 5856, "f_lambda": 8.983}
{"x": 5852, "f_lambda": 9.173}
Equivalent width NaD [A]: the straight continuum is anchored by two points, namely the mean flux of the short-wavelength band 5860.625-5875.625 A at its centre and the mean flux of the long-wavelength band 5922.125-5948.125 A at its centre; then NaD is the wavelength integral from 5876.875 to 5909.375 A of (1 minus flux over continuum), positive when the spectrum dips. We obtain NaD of 3.6 A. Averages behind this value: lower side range 9.11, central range 8.09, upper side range 9.03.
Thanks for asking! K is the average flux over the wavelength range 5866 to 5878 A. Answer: 9.27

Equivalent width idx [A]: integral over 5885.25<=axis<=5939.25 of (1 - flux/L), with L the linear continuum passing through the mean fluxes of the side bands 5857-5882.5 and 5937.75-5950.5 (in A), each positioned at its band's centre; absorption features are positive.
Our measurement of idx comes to 4.1 A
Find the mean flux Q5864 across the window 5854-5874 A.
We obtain 8.99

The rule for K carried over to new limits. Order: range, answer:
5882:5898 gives 7.47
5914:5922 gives 8.73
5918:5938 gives 8.93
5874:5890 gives 8.49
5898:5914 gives 8.69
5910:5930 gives 8.85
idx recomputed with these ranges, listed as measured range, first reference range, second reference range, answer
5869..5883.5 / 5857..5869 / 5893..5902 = -1.11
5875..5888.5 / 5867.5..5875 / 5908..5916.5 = 0.84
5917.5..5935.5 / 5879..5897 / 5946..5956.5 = -0.51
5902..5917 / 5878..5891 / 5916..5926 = -0.58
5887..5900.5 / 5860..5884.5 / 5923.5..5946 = 2.46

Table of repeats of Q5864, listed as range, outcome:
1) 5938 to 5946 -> 9.15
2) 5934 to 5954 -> 9.12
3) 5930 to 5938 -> 8.99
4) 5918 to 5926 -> 8.82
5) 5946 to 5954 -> 9.11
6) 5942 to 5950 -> 9.34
